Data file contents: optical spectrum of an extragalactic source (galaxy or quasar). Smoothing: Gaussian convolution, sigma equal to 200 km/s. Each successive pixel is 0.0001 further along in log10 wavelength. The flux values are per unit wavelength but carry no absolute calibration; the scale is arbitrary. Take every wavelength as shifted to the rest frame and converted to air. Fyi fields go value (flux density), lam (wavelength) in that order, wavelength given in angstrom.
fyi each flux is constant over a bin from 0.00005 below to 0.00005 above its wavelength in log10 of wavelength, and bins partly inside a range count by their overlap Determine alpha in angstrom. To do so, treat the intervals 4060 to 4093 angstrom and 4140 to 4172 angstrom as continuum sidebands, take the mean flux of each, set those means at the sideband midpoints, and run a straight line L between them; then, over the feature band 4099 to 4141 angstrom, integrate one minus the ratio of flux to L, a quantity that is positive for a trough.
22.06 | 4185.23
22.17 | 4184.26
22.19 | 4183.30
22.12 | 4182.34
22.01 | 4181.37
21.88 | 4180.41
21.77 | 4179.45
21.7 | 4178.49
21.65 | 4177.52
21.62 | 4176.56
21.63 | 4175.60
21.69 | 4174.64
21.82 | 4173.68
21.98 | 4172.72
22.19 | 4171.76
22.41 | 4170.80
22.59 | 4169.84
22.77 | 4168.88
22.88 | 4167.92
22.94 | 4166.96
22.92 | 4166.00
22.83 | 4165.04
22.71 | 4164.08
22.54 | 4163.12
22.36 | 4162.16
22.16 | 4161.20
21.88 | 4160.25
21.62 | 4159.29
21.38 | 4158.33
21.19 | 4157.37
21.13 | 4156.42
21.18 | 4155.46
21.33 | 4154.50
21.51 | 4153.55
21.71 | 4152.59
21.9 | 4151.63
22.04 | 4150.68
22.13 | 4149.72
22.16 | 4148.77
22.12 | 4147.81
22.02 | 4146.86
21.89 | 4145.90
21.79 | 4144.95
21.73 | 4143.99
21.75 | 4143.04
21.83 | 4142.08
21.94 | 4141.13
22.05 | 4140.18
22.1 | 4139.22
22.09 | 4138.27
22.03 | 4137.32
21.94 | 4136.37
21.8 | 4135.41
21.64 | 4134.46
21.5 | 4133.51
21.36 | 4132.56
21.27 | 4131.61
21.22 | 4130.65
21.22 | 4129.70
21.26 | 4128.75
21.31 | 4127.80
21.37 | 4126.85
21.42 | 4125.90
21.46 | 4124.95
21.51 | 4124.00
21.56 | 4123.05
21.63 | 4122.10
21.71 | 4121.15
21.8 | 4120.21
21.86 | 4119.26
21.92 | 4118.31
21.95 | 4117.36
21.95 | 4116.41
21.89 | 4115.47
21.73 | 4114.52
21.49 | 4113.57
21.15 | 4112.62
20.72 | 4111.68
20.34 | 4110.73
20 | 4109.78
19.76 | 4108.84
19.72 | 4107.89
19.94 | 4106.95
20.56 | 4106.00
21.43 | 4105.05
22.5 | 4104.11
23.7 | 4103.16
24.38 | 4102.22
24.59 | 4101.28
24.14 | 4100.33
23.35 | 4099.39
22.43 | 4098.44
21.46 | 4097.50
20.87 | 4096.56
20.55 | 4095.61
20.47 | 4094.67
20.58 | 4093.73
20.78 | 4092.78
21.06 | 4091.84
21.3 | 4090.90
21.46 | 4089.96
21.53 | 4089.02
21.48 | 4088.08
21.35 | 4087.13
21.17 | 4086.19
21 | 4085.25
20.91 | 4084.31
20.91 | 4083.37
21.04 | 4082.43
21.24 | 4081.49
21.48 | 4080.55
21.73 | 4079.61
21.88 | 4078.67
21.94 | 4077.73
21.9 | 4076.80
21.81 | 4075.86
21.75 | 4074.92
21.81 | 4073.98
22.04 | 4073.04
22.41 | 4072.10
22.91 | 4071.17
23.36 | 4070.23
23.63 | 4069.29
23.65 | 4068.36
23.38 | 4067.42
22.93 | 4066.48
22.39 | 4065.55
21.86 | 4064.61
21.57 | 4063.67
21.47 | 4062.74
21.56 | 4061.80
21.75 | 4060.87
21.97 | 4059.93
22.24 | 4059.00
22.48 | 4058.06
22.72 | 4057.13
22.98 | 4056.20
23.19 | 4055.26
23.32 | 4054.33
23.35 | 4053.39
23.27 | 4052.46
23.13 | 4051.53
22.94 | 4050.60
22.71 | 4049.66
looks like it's 0.52 angstrom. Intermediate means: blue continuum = 21.9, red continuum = 22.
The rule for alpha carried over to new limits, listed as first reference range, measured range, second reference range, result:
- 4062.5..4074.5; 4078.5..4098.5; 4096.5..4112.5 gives 0.87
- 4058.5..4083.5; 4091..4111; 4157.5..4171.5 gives 0.57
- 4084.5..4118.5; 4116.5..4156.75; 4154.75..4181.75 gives 0.17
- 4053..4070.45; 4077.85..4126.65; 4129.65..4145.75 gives 1.38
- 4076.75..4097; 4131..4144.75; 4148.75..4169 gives 0.01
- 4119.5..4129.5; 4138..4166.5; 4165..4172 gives 0.42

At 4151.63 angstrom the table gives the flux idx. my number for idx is 21.9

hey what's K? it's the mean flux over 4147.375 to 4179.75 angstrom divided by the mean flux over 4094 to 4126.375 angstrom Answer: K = 1.02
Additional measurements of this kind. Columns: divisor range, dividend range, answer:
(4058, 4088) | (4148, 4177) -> 1.00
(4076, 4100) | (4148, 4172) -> 1.03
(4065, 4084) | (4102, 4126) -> 0.97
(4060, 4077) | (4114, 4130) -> 0.97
